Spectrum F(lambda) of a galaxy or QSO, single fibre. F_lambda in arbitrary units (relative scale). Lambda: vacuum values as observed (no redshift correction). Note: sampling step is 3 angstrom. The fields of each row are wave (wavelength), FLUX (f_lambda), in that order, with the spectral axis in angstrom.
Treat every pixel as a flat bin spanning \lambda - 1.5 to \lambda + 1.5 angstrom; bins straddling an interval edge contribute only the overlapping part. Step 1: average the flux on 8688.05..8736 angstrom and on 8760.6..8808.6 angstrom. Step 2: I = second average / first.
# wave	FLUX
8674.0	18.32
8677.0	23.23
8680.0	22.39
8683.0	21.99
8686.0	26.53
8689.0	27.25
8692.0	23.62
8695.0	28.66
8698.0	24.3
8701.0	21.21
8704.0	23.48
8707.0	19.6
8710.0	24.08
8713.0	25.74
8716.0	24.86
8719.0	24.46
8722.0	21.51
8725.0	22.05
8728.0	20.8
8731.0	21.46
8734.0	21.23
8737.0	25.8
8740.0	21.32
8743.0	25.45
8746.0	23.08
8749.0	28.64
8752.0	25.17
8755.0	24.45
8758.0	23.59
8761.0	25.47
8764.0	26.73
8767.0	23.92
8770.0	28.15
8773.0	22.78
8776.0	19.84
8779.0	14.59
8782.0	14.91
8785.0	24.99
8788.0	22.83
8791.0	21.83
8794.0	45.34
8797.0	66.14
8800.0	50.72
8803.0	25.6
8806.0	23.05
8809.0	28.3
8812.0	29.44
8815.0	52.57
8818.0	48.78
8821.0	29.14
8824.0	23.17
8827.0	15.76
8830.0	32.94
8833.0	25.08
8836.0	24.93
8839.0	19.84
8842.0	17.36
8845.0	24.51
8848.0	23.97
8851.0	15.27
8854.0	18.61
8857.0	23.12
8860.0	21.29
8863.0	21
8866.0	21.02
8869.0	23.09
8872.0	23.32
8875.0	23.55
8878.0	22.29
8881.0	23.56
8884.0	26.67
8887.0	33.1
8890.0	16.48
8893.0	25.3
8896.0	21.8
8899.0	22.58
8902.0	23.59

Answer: 1.2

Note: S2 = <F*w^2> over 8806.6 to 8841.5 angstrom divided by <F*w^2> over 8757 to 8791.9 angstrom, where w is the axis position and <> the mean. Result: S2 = 1.33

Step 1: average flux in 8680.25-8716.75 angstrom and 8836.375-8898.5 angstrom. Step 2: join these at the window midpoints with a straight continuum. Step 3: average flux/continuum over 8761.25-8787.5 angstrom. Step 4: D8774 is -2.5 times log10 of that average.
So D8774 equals 0.06 mag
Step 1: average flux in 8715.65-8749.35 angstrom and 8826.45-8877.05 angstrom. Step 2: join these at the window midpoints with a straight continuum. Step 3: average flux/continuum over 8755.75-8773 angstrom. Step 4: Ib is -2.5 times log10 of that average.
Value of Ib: -0.11 mag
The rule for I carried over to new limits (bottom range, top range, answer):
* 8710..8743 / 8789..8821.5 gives 1.66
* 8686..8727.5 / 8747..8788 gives 0.97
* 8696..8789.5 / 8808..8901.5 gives 1.08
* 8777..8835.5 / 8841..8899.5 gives 0.72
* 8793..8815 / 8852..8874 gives 0.55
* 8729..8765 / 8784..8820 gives 1.51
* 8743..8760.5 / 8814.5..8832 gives 1.29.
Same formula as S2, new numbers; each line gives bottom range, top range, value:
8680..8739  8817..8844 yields 1.13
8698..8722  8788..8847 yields 1.39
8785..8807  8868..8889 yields 0.70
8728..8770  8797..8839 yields 1.35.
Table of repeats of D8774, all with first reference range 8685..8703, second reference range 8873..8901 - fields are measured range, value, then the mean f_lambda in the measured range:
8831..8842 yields 0.061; 22.9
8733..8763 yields 0.014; 24.5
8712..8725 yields 0.052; 23.8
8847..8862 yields 0.184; 20.4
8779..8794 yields 0.076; 22.9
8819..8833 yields -0.076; 26.1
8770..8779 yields 0.157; 21.3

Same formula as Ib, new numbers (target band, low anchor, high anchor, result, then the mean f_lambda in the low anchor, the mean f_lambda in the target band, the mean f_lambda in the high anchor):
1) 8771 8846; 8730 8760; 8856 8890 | -0.215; 24.1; 29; 23.5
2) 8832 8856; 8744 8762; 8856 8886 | 0.115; 25.1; 21.2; 23.1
